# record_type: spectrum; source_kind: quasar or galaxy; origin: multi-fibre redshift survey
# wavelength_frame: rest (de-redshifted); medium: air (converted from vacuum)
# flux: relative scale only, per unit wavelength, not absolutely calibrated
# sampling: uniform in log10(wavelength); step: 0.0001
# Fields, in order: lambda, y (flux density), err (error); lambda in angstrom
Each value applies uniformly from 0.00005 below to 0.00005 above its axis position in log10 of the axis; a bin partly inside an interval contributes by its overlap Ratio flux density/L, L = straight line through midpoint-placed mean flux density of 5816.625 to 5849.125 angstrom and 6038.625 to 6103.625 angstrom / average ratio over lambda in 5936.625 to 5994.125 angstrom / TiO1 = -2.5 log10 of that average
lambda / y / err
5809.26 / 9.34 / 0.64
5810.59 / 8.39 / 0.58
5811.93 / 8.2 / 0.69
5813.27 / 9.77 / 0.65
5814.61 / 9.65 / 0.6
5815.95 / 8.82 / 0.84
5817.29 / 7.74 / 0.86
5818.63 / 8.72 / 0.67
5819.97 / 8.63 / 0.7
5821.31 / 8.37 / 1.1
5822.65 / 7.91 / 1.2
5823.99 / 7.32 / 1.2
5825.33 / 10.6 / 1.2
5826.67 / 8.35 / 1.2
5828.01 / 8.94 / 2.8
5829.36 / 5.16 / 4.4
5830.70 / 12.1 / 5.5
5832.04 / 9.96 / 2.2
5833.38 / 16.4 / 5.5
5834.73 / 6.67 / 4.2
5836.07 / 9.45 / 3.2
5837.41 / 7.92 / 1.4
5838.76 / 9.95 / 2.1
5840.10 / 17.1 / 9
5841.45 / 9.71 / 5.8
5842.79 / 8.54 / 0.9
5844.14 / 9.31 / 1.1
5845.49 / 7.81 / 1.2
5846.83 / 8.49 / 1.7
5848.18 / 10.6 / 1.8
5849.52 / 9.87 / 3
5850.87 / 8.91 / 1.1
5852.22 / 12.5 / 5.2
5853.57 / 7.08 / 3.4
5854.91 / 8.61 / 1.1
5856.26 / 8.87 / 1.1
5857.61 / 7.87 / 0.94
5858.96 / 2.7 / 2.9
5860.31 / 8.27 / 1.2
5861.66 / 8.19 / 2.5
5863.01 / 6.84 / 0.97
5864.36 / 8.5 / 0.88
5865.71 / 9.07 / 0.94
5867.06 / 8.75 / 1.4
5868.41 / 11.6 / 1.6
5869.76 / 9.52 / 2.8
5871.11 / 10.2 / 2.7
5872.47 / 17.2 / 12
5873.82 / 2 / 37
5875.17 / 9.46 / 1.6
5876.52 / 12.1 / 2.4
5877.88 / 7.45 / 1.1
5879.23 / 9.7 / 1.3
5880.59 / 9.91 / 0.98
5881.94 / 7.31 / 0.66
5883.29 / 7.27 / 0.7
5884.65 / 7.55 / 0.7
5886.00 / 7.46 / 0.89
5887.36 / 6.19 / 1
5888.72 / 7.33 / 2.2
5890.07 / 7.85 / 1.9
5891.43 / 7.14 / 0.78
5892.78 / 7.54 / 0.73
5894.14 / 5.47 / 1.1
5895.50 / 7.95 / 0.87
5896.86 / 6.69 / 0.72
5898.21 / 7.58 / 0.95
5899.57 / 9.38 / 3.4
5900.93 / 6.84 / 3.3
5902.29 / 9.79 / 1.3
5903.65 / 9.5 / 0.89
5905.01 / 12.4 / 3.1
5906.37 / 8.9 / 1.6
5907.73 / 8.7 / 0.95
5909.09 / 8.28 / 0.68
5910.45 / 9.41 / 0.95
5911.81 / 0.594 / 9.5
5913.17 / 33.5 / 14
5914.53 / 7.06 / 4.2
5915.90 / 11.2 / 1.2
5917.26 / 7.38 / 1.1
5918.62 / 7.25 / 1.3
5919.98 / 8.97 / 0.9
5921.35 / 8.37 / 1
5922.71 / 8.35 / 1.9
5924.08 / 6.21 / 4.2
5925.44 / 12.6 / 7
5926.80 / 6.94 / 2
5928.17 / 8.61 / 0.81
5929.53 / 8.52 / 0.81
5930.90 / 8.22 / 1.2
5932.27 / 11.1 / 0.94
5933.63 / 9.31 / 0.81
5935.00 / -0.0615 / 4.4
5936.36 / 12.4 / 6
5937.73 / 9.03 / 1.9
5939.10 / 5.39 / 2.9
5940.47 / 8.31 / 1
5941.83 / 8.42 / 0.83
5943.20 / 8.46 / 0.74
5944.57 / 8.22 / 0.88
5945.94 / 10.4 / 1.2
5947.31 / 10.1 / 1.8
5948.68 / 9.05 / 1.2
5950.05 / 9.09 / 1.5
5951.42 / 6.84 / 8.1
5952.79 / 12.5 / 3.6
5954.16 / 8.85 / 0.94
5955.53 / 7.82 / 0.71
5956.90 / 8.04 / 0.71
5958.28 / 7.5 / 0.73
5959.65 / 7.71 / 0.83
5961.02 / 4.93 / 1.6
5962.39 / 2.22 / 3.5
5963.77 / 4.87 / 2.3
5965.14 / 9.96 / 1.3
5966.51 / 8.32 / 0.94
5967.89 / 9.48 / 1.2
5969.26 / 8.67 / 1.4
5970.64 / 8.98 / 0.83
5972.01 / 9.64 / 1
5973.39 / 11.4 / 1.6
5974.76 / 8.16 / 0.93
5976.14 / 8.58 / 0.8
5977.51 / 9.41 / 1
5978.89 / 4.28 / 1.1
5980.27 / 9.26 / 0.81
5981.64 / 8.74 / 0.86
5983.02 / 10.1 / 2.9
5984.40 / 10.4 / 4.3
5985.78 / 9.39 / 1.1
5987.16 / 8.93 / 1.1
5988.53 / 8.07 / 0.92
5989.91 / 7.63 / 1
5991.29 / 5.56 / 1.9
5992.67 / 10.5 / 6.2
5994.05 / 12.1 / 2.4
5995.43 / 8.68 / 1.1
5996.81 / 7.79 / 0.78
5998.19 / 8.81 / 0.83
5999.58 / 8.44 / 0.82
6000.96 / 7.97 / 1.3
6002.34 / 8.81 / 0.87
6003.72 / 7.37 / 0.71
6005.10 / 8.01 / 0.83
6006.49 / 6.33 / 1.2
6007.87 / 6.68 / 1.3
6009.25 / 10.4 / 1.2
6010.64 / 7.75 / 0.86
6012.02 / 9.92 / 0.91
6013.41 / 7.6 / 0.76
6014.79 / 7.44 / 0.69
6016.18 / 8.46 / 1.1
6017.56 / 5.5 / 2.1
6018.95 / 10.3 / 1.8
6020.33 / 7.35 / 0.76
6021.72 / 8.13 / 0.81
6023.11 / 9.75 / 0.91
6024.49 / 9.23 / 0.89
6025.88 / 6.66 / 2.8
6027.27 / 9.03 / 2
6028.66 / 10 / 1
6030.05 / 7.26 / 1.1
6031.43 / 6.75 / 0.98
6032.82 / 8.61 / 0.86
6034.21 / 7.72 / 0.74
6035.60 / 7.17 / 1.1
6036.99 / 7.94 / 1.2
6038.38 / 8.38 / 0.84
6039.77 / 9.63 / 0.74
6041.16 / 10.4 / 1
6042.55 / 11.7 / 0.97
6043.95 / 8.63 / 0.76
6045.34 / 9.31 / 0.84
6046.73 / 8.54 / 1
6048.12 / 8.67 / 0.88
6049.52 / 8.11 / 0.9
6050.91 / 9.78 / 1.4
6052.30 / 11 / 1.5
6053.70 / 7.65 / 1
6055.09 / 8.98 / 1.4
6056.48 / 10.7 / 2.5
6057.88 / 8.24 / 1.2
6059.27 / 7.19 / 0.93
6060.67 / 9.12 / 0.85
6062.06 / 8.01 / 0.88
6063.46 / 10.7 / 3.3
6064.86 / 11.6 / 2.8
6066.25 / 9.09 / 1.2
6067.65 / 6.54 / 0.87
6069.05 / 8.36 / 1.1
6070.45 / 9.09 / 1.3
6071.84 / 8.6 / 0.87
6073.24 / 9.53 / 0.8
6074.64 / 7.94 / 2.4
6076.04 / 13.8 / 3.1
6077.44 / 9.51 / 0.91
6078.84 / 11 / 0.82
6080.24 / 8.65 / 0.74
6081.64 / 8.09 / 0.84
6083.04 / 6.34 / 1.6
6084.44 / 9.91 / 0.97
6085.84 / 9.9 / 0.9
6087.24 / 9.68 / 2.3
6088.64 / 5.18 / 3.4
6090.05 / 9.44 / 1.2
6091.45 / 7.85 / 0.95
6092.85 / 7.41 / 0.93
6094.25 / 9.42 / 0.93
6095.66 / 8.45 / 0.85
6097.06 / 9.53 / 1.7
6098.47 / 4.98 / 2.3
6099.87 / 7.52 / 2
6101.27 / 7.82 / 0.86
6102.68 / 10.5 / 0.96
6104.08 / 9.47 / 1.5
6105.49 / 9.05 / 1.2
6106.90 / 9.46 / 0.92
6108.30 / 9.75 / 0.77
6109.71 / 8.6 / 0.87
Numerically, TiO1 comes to 0.09 mag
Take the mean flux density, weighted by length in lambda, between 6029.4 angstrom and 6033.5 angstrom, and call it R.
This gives 7.55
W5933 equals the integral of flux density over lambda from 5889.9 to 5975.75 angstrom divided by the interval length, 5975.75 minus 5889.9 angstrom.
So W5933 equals 8.61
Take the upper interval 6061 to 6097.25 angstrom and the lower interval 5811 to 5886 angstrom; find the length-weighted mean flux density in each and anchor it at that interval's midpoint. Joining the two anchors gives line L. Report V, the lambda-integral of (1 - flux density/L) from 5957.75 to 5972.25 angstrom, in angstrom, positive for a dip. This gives 2.6 angstrom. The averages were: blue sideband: 9.06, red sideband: 8.98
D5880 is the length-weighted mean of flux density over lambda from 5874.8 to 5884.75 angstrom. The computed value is 8.9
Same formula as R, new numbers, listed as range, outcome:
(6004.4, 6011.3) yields 7.83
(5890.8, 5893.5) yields 7.33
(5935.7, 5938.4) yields 10.7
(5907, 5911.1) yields 8.8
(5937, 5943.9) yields 7.95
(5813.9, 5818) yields 8.74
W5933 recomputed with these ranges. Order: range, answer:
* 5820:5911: 8.84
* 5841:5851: 9.16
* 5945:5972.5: 8.24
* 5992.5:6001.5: 9.12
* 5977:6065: 8.61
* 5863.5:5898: 8.43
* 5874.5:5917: 8.94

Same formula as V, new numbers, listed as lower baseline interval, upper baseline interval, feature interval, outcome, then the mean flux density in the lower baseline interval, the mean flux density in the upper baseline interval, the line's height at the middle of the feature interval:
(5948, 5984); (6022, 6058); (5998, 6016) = 1.0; 8.26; 8.84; 8.58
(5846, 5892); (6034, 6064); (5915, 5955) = 0.6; 8.6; 8.99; 8.74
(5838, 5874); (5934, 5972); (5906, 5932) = -3.0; 9.28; 8.02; 8.46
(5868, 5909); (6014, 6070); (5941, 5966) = 1.6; 8.57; 8.69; 8.62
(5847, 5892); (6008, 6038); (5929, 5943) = 0.6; 8.6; 8.21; 8.43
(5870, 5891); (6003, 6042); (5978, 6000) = -1.0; 8.6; 8.22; 8.31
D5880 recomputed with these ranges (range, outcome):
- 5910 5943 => 9.03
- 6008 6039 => 8.21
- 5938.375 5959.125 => 8.59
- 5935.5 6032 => 8.39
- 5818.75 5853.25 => 9.58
